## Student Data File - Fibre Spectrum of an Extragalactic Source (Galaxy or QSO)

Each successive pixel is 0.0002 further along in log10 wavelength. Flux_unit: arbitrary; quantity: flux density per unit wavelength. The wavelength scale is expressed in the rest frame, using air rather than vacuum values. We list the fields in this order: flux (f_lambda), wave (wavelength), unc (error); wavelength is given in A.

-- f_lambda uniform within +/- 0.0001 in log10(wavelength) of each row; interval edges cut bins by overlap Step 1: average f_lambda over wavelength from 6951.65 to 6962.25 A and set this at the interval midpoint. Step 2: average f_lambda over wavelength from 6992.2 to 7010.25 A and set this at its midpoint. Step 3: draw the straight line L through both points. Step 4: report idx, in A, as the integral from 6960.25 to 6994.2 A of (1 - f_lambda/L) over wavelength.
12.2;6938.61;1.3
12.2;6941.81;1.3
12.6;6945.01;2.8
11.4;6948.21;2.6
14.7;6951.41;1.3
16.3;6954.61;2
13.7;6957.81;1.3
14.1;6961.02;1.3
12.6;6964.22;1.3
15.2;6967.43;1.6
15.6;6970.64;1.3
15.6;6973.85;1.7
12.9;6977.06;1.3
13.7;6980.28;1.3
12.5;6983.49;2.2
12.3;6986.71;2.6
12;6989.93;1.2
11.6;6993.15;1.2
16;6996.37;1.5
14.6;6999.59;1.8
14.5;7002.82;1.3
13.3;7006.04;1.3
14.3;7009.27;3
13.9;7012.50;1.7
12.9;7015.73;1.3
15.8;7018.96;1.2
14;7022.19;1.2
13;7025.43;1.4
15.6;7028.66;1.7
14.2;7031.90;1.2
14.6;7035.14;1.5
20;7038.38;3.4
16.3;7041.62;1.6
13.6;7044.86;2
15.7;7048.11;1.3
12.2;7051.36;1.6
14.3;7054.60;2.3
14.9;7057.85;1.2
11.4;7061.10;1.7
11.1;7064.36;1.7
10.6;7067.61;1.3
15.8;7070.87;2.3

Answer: 2.3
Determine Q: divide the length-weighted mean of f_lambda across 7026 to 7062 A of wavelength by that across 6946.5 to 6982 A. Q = 1.05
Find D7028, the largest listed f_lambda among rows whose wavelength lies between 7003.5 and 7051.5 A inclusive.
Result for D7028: 20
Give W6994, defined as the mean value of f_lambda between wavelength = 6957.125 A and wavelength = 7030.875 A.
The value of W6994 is 13.9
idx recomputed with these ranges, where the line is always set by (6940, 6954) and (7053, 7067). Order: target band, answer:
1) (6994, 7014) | -2.3 A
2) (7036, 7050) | -3.8 A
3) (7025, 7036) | -1.4 A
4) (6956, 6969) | -1.0 A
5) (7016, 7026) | -1.1 A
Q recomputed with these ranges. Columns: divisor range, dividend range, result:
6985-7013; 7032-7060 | 1.11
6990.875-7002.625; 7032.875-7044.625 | 1.17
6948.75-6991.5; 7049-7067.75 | 0.91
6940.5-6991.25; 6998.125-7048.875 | 1.08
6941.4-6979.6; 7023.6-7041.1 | 1.11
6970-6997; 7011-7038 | 1.08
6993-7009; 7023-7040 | 1.08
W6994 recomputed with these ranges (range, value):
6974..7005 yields 13.5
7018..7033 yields 14.5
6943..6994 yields 13.6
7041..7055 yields 14.3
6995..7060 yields 14.7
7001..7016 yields 13.9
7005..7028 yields 14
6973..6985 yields 13.6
